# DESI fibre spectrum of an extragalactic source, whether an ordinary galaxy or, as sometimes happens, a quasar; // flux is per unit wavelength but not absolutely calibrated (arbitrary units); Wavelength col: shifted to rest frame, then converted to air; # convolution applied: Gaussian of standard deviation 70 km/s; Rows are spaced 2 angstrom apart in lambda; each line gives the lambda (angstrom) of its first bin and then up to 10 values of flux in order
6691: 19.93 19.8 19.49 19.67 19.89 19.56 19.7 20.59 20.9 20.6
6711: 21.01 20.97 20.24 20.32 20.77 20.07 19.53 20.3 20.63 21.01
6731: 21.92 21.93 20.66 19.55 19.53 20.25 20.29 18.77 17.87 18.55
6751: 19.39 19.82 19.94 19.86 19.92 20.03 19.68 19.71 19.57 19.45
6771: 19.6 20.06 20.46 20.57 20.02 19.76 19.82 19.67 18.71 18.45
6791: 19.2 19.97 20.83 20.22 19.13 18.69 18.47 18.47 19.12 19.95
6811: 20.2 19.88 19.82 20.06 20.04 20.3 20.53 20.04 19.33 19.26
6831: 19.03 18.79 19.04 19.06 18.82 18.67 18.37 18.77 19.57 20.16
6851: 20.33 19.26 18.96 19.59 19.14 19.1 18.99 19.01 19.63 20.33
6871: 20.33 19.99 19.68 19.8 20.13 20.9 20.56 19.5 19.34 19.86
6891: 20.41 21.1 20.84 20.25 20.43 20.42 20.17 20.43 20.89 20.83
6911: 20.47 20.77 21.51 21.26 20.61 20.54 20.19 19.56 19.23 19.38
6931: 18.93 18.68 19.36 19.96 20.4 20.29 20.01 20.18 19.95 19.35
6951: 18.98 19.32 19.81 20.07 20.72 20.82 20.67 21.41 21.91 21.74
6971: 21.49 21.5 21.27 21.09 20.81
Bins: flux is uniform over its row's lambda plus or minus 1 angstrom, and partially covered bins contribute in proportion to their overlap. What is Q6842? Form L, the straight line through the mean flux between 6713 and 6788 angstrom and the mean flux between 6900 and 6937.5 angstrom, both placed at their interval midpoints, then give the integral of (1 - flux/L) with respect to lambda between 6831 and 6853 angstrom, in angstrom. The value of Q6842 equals 1.0 angstrom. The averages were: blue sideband 20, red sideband 20.2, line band 19.2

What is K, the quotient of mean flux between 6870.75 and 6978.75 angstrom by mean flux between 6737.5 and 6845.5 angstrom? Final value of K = 1.0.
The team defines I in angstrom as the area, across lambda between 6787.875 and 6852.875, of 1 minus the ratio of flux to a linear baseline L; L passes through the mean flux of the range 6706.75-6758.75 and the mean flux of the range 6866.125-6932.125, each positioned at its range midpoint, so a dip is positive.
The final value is 2.4 angstrom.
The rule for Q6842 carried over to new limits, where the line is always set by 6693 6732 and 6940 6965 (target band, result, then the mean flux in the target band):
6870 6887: 0.1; 20.1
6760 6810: 1.7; 19.6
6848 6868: 0.8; 19.4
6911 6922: -0.4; 20.9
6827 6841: 0.8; 19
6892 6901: -0.2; 20.6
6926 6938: 0.5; 19.3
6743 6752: 0.7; 18.8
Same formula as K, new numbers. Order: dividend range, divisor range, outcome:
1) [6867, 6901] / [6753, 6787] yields 1.02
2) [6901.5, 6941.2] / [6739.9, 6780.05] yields 1.02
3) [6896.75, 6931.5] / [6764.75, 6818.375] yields 1.04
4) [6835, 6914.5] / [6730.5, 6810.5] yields 1.01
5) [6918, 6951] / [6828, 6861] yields 1.03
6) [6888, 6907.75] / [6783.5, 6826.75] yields 1.04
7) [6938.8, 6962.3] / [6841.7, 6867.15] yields 1.04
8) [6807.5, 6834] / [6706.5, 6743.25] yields 0.96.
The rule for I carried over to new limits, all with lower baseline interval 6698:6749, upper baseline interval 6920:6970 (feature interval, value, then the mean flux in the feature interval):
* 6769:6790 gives 0.51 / 19.7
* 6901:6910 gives -0.21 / 20.6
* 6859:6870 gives 0.40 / 19.4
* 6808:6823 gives 0.07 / 20.1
